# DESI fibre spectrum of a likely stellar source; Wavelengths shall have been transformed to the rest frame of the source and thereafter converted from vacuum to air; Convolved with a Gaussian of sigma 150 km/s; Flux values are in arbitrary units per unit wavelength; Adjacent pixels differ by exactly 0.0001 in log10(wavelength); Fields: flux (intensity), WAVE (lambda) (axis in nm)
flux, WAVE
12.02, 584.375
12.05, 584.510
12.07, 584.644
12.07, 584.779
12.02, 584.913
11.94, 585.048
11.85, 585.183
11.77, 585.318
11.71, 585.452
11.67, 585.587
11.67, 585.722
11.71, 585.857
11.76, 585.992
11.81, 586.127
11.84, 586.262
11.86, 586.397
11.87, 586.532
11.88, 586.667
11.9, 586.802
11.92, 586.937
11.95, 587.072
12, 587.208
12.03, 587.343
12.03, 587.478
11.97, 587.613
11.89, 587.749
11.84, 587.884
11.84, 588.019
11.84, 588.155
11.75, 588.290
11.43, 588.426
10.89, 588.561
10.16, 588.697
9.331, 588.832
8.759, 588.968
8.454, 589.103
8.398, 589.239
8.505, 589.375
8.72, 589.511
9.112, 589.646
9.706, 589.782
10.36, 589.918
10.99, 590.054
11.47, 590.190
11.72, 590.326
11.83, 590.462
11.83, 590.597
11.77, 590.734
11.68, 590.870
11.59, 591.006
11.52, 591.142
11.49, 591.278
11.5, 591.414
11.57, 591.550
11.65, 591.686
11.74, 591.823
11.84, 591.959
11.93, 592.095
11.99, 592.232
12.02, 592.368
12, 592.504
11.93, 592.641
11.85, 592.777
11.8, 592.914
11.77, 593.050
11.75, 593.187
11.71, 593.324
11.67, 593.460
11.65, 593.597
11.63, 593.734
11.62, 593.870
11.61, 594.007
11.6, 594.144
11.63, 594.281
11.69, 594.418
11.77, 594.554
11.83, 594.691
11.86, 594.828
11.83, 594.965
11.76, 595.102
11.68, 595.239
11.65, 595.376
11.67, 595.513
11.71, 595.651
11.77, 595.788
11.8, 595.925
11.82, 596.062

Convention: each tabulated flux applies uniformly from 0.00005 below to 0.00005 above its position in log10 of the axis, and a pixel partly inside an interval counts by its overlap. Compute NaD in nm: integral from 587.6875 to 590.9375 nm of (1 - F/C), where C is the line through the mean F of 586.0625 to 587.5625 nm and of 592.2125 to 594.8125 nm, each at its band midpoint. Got 0.35 nm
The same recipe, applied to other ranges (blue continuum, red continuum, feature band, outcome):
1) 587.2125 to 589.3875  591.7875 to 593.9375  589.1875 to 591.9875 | 0.10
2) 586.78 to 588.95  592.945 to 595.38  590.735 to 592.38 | -0.01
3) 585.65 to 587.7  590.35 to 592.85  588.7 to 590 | 0.30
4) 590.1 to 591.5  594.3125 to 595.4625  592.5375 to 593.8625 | 0.00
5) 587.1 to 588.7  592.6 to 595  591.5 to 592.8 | -0.01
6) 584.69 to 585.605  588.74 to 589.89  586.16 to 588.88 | -0.38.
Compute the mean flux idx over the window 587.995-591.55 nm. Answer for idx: 10.6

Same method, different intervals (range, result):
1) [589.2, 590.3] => 9.76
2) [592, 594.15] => 11.8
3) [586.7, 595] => 11.3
